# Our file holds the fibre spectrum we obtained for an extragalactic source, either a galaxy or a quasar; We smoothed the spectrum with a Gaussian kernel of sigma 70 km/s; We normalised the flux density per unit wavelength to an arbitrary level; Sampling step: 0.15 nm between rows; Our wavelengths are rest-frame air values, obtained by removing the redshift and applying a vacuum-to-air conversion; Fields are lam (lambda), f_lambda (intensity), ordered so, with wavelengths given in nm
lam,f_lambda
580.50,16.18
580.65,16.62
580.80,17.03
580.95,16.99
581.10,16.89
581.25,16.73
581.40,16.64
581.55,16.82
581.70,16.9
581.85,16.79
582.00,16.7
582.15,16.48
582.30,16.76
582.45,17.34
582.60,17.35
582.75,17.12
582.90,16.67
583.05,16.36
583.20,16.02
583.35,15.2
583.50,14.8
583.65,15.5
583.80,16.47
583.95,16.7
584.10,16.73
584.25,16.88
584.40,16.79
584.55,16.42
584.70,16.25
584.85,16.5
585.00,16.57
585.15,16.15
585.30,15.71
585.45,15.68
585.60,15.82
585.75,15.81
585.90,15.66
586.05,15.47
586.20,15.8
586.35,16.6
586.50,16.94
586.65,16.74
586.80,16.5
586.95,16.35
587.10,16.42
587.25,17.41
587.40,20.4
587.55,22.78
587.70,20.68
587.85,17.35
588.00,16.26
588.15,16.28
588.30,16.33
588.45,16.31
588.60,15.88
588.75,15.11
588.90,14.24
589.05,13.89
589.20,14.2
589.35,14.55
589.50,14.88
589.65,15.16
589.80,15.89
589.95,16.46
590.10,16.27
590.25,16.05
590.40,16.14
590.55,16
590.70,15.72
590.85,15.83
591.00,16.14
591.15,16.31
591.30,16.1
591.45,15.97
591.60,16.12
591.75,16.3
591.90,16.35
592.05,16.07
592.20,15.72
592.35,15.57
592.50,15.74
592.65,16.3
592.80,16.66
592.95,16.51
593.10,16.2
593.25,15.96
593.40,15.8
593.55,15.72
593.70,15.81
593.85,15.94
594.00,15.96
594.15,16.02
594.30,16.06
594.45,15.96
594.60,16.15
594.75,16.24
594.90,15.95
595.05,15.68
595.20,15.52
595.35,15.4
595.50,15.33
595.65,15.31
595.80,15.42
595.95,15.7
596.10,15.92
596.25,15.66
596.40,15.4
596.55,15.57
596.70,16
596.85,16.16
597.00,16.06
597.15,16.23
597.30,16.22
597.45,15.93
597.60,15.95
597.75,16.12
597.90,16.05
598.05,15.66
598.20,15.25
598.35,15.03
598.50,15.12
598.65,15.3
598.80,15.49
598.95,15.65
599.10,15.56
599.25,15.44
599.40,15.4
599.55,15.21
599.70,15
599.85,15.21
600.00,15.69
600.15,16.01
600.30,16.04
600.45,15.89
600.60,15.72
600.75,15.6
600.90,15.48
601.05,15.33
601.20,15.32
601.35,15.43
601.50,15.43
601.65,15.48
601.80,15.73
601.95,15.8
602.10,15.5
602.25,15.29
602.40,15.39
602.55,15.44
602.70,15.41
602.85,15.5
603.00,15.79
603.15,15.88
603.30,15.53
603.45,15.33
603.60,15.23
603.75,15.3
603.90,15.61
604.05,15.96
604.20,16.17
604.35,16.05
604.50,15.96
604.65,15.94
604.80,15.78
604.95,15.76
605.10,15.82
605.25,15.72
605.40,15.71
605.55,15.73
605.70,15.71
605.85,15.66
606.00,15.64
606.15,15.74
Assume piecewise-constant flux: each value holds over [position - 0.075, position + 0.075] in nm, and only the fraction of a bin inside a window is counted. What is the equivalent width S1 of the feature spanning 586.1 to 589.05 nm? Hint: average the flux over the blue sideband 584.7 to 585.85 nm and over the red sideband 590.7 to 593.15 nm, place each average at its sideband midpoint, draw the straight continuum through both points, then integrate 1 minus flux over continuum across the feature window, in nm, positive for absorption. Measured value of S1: -0.17 nm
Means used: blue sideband 16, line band 17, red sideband 16.1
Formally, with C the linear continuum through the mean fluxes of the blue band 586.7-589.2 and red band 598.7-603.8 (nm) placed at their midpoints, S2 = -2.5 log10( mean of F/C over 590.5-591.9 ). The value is 0.03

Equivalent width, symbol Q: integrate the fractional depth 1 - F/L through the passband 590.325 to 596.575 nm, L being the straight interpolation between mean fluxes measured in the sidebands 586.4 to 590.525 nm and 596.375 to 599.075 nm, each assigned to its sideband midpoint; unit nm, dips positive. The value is 0.07 nm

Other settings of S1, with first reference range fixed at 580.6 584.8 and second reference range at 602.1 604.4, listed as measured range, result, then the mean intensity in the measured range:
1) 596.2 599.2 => 0.02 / 15.7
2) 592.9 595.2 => 0.01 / 16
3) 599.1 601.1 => 0.02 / 15.5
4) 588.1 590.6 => 0.12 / 15.5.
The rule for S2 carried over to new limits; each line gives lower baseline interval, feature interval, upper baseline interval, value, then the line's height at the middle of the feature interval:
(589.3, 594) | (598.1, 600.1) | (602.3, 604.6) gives 0.03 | 15.8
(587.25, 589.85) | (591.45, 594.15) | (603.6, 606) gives 0.02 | 16.3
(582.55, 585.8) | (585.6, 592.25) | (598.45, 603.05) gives -0.02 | 16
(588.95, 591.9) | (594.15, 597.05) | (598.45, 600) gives -0.02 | 15.5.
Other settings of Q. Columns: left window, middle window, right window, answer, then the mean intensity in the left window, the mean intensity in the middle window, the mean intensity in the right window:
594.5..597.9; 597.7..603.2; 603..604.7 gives 0.084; 15.8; 15.5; 15.7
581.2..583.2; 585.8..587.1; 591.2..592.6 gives 0.015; 16.8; 16.3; 16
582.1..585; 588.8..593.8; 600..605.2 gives 0.106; 16.4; 15.8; 15.6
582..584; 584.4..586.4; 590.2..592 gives 0.029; 16.4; 16.1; 16.1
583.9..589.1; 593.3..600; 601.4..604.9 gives 0.135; 16.6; 15.7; 15.6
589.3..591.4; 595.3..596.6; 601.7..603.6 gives 0.015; 15.8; 15.5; 15.5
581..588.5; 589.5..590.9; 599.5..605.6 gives 0.042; 16.7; 15.9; 15.6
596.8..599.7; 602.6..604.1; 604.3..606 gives 0.020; 15.7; 15.5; 15.8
